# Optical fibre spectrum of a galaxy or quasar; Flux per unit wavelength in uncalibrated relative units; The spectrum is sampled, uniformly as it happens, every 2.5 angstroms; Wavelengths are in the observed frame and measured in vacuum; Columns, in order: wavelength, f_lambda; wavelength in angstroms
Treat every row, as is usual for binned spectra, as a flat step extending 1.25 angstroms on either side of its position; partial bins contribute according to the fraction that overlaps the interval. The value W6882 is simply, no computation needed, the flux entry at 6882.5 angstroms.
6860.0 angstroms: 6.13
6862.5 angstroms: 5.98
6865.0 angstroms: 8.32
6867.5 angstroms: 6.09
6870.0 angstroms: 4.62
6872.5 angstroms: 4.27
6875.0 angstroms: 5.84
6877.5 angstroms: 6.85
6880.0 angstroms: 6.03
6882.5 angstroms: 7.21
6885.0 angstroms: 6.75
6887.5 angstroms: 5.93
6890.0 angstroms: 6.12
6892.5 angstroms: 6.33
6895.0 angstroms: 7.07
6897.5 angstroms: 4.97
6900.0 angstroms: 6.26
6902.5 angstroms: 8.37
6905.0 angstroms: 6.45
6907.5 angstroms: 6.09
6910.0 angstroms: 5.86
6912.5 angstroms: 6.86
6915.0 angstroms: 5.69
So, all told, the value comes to 7.21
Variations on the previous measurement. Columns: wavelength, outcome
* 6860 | 6.13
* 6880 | 6.03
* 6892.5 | 6.33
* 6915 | 5.69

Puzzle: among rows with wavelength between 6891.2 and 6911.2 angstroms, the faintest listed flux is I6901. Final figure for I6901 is 4.97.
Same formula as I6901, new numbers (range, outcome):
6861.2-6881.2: 4.27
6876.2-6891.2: 5.93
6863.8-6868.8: 6.09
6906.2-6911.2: 5.86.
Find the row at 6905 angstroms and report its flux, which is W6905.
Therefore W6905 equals 6.45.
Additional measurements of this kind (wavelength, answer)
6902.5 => 8.37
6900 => 6.26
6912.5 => 6.86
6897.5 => 4.97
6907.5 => 6.09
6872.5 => 4.27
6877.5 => 6.85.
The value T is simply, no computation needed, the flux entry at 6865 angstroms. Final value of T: 8.32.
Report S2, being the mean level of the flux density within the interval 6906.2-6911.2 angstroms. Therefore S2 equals 5.98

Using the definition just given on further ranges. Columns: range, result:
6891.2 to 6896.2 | 6.69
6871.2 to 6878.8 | 5.65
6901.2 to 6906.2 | 7.41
